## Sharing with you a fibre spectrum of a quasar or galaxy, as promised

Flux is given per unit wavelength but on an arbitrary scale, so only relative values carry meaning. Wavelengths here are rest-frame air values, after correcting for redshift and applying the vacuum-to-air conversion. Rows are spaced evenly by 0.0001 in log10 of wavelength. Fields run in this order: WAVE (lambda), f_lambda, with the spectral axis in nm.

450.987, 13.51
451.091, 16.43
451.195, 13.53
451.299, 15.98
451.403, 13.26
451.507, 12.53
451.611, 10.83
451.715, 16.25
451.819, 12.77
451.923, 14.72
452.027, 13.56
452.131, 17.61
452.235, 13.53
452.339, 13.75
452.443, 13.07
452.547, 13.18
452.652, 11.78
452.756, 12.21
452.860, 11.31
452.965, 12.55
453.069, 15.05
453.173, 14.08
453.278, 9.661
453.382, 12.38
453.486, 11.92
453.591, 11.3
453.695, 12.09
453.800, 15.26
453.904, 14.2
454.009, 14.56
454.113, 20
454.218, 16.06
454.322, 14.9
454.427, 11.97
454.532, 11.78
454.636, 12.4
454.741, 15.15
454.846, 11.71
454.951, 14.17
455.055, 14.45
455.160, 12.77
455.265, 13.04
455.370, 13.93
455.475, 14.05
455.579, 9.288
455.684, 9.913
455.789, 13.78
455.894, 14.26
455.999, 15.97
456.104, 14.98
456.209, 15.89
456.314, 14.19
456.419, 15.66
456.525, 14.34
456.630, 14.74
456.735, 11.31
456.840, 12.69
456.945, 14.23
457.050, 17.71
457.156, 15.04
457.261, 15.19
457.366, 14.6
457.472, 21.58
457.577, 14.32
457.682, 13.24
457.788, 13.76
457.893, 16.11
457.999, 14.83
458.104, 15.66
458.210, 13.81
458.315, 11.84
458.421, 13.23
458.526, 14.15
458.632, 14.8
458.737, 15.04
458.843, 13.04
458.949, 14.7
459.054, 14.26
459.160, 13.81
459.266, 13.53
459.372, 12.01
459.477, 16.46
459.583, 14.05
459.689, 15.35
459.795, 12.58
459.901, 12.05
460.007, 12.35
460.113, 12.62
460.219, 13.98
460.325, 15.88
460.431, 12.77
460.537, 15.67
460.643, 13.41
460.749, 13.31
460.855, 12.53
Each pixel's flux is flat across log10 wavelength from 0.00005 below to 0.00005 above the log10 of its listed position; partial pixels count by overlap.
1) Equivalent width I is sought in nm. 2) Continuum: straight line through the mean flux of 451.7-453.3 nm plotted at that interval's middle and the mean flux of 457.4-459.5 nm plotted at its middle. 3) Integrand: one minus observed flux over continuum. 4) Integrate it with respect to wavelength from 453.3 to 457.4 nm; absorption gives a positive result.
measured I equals 0.025 nm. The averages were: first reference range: 13.4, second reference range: 14.5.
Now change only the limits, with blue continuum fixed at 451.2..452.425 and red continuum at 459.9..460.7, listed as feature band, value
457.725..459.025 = -0.04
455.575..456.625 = -0.02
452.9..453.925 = 0.09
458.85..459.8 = -0.03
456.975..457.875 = -0.12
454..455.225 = -0.02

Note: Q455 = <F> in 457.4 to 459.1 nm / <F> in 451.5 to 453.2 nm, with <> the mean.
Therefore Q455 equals 1.1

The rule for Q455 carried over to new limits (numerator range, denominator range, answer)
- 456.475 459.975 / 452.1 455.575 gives 1.07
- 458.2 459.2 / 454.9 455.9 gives 1.07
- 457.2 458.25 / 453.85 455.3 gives 1.09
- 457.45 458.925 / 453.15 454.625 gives 1.07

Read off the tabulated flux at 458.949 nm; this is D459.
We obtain 14.7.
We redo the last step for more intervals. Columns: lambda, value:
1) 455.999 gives 15.97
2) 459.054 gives 14.26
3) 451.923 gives 14.72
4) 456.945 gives 14.23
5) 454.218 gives 16.06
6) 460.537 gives 15.67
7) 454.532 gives 11.78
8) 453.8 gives 15.26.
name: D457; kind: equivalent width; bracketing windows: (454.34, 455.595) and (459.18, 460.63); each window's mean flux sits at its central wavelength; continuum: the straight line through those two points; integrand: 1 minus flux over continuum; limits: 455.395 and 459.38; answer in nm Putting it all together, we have -0.26 nm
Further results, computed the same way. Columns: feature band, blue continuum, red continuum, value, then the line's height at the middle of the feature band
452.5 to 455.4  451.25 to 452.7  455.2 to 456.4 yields 0.074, 13.7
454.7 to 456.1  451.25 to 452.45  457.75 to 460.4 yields 0.069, 14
